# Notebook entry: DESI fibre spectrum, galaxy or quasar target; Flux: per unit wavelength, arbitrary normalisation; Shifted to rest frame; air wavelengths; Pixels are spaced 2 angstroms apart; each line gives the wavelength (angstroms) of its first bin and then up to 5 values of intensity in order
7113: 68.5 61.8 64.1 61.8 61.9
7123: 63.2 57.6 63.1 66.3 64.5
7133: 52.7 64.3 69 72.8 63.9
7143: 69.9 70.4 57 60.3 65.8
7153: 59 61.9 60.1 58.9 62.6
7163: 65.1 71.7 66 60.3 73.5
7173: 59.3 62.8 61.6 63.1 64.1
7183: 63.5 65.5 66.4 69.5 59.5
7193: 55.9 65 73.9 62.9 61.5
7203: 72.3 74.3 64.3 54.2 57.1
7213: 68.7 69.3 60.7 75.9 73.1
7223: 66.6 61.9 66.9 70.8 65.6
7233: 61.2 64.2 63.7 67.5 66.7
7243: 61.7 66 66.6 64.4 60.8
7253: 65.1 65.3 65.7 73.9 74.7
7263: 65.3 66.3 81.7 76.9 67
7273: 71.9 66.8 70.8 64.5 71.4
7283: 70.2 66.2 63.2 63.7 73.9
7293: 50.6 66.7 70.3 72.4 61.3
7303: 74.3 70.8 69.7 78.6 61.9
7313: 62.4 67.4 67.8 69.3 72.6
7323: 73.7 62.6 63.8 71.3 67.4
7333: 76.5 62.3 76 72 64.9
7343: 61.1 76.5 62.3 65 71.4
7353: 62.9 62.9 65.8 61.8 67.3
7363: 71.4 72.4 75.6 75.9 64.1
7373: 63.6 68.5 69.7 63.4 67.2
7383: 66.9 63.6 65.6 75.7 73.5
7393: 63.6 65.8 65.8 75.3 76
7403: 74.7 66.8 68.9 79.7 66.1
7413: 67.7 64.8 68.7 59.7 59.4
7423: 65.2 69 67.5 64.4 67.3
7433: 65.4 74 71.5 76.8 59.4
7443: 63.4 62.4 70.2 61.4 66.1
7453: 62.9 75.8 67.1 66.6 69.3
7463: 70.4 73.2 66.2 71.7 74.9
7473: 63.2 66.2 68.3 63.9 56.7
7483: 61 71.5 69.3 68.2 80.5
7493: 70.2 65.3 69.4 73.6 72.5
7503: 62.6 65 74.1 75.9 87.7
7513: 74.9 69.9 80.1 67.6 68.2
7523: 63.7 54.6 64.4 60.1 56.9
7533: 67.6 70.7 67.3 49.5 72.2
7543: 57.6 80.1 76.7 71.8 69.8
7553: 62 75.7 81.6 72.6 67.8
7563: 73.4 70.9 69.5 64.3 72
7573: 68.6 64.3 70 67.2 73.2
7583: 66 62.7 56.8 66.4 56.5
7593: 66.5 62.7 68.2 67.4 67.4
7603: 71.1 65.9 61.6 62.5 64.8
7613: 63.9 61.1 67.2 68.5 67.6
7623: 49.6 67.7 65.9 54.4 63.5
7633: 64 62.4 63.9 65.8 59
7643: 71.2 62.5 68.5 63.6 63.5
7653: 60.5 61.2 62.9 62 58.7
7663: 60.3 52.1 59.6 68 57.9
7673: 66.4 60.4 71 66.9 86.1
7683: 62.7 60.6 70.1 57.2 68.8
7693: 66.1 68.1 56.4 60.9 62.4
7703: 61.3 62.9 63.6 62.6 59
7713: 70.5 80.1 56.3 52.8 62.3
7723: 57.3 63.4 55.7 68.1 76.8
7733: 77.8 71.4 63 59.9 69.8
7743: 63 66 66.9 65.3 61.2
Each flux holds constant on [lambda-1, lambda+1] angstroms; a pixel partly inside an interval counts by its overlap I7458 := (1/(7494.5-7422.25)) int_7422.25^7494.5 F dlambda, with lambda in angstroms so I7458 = 67.8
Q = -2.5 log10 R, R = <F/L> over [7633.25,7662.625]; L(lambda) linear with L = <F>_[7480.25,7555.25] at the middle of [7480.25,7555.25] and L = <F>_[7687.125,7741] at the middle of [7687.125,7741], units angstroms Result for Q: 0.04 mag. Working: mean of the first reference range 68.5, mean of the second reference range 64.2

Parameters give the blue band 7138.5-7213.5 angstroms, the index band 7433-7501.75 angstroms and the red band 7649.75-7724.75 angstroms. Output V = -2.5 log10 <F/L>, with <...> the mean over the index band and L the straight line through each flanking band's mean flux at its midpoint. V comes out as -0.08 mag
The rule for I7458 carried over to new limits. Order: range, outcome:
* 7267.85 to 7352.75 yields 68.3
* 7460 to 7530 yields 69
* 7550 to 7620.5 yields 67.1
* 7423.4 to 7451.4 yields 67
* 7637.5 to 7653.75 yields 64.4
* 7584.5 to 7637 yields 63.7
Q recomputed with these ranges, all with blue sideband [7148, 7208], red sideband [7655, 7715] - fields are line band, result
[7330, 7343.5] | -0.08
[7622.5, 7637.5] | 0.04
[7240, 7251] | -0.01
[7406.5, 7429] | -0.04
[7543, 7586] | -0.10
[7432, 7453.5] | -0.04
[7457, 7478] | -0.08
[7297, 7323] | -0.08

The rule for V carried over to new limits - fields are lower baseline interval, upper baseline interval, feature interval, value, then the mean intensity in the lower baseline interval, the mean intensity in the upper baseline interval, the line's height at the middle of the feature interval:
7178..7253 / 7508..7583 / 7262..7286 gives -0.06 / 65.3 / 69.2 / 66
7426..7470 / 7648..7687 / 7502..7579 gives -0.05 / 67.9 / 63.6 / 66.1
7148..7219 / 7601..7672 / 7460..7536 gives -0.09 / 64.2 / 63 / 63.4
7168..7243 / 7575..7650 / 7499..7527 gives -0.09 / 65.2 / 64.5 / 64.7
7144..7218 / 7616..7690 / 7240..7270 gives -0.07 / 64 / 63.6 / 63.9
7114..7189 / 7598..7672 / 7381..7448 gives -0.08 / 63.7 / 63.2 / 63.4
